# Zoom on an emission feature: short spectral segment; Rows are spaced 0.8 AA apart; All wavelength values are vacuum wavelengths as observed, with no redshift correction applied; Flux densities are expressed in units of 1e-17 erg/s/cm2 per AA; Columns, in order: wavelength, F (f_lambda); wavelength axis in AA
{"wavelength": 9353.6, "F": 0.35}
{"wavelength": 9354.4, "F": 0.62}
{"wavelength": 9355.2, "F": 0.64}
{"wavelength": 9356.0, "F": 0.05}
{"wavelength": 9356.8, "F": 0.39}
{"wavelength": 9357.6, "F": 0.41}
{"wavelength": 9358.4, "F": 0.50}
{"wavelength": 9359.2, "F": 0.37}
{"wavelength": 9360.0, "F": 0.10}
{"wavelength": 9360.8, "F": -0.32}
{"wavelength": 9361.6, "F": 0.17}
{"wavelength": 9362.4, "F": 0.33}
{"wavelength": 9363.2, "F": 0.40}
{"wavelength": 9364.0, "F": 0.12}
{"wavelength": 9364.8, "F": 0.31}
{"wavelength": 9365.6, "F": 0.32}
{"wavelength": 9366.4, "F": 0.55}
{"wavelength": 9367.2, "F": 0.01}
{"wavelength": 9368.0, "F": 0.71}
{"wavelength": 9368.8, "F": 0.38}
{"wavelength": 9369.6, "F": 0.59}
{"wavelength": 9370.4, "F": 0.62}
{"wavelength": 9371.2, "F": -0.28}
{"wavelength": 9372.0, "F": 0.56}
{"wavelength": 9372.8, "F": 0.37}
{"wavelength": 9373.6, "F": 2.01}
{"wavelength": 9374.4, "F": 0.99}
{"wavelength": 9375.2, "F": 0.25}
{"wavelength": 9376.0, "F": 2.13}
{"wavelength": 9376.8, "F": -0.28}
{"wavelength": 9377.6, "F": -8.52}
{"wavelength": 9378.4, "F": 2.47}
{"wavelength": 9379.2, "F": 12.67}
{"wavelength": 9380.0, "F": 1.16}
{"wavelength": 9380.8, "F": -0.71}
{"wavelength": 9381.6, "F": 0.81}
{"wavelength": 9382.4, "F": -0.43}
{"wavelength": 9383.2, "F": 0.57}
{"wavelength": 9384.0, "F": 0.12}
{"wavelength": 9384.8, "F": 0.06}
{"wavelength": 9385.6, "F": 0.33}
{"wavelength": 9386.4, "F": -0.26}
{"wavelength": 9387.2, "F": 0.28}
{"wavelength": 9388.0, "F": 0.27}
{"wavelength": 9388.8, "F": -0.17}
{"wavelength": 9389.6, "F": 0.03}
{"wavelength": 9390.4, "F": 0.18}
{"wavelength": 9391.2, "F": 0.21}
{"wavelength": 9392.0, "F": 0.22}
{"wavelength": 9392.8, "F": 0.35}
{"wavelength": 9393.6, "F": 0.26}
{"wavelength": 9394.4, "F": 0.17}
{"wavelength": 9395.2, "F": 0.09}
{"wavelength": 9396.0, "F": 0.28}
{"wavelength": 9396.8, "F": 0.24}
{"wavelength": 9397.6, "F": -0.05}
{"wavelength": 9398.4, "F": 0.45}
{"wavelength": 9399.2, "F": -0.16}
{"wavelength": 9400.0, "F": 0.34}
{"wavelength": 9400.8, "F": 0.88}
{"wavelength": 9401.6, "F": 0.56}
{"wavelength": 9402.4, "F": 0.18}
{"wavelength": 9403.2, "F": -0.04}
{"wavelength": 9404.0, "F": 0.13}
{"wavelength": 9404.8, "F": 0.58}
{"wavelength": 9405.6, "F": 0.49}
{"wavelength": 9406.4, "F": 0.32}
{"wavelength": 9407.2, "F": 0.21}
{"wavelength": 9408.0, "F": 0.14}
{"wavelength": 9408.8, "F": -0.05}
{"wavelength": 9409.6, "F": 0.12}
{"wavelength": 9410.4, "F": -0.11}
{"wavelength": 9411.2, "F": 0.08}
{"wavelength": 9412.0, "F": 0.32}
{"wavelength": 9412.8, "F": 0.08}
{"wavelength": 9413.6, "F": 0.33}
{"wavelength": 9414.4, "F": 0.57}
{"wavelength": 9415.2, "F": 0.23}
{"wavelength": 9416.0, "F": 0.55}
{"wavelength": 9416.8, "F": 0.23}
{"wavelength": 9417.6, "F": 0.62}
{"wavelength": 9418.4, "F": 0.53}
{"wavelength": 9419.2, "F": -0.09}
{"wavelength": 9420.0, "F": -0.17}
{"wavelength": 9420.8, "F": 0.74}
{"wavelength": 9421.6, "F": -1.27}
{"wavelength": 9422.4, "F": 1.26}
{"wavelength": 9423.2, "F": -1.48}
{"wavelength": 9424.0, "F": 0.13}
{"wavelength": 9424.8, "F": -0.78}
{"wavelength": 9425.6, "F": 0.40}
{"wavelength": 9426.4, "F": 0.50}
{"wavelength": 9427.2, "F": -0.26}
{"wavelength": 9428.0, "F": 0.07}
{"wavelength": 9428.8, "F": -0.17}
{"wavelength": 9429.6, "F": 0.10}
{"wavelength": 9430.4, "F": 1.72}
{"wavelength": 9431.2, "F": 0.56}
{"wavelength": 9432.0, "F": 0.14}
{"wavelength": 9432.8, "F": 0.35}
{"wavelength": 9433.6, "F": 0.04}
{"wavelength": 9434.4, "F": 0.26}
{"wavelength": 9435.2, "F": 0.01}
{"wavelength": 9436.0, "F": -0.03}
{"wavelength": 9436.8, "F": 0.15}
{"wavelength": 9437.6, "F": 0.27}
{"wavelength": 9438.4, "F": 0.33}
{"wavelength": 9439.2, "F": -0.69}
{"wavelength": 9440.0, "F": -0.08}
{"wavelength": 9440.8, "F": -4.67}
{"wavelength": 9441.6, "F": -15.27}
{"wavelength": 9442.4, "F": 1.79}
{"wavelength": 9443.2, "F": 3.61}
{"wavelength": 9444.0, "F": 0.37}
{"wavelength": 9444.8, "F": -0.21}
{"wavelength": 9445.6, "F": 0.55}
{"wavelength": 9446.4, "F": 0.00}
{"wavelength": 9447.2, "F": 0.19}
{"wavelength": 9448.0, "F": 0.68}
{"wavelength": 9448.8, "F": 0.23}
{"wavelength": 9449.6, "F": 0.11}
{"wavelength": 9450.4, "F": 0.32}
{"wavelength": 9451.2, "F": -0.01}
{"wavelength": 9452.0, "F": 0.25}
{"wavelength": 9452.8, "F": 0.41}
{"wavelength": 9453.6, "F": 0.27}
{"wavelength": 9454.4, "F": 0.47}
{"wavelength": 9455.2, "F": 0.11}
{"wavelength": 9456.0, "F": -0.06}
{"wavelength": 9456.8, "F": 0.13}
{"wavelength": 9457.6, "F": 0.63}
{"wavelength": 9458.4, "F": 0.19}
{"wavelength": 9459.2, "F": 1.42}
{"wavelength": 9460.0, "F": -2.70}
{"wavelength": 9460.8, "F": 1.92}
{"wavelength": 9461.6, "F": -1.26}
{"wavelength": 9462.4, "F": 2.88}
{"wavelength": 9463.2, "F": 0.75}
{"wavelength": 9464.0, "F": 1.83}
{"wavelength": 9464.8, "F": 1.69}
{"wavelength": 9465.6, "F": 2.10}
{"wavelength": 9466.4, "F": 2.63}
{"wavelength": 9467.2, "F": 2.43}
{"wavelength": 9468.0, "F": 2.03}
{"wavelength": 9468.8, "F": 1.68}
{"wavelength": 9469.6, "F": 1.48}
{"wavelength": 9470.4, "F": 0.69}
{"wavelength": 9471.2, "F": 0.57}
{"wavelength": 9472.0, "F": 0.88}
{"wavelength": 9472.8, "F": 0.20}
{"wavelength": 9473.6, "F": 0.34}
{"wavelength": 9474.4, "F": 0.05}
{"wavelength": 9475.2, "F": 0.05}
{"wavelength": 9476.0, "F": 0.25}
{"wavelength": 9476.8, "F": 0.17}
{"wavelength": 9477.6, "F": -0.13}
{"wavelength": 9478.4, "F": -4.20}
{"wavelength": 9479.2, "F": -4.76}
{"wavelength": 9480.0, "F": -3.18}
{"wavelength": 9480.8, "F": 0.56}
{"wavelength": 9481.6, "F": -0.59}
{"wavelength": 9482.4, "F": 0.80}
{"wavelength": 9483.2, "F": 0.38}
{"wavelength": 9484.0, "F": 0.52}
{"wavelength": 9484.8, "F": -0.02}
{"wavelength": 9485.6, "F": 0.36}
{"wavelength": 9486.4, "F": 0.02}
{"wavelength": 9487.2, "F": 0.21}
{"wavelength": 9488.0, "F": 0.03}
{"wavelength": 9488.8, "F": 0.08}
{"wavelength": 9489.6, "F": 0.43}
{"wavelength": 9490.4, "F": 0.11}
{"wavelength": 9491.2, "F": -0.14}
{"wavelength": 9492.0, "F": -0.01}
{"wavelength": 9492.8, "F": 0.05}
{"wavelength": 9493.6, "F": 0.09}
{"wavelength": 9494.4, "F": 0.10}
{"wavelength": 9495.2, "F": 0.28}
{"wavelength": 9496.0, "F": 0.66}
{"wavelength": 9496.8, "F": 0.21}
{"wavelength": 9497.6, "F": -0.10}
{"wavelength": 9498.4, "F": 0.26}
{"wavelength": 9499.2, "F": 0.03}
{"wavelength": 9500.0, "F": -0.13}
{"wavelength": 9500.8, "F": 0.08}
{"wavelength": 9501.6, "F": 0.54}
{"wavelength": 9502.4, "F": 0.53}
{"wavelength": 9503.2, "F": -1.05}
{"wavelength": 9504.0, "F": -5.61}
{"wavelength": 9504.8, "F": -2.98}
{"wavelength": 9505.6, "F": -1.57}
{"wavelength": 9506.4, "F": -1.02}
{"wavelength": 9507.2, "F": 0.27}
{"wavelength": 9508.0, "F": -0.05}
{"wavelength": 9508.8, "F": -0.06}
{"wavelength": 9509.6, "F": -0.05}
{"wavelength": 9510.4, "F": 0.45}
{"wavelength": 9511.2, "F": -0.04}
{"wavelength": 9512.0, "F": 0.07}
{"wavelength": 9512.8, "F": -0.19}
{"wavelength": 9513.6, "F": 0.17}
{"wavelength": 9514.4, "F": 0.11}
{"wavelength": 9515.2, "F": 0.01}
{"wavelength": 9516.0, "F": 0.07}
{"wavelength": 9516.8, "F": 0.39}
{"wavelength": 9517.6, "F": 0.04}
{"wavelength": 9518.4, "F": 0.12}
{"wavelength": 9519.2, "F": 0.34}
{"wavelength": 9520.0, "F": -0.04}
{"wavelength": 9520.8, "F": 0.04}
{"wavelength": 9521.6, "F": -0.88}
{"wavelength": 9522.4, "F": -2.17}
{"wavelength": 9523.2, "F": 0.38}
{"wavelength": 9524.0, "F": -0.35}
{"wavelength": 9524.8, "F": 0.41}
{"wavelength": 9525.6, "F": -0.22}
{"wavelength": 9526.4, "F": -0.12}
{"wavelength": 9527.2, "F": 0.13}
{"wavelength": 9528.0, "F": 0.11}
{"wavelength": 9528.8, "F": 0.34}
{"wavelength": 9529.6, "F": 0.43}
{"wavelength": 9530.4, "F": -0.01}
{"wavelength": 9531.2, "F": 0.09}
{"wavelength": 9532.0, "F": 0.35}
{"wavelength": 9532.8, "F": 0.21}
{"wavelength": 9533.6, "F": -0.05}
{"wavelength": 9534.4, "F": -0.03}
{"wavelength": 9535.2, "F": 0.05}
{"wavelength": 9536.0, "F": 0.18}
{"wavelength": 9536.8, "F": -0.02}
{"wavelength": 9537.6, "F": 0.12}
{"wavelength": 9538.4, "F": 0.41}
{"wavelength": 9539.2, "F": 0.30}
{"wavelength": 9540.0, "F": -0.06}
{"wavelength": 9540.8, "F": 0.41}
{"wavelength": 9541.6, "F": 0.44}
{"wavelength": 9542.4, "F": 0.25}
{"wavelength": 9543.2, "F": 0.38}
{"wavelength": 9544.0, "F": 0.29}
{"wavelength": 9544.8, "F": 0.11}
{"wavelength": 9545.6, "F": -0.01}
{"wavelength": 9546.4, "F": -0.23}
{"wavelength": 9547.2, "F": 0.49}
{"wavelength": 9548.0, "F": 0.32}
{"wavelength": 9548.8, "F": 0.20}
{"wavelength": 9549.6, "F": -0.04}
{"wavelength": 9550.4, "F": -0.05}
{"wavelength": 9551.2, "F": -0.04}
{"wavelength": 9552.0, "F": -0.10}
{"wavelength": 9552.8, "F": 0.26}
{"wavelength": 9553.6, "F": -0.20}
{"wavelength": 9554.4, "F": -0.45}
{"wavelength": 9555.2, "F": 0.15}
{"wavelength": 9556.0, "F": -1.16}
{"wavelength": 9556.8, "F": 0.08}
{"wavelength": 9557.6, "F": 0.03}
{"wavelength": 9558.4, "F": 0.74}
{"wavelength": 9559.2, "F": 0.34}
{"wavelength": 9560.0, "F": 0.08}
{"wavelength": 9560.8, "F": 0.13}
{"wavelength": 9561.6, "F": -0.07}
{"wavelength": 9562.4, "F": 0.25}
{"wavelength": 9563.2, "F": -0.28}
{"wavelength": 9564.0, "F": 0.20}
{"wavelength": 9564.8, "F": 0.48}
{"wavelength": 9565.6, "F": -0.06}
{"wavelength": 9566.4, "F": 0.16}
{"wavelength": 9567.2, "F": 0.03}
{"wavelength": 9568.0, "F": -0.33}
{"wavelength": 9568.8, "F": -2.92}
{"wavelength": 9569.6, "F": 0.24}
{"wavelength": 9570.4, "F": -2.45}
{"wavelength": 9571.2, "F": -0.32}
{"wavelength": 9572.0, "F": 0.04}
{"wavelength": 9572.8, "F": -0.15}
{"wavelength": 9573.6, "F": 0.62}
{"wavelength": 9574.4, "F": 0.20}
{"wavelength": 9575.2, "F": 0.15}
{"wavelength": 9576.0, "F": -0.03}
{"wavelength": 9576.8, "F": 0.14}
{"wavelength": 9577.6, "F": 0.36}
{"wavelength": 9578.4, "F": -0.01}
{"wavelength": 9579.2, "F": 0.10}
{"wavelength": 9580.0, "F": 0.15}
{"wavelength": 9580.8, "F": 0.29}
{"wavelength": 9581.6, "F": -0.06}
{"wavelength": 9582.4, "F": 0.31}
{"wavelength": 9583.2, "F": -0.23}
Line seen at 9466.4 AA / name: [O III]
